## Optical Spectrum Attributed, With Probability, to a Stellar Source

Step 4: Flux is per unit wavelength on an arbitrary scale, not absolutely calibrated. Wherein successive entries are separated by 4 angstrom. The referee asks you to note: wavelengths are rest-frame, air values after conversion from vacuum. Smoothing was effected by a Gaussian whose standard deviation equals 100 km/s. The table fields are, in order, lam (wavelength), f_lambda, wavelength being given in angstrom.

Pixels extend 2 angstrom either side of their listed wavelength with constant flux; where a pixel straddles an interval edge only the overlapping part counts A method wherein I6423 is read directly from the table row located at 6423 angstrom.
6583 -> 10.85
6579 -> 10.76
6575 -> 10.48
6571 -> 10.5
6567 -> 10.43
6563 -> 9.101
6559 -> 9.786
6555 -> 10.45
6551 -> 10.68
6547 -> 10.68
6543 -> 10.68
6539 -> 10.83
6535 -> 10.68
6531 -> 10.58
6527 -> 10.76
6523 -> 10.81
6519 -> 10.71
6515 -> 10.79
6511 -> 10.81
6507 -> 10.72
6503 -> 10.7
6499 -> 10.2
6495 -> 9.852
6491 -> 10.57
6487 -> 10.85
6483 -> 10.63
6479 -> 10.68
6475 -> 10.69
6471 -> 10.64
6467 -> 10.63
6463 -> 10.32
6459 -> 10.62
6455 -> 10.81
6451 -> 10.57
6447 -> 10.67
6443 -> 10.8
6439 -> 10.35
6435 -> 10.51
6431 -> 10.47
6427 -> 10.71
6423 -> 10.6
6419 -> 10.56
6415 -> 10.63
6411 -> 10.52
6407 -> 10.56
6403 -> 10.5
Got 10.6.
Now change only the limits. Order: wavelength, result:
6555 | 10.45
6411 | 10.52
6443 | 10.8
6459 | 10.62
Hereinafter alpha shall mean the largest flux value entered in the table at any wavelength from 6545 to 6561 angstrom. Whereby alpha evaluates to 10.68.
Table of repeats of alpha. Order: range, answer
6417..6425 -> 10.6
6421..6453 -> 10.8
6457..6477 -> 10.69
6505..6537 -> 10.81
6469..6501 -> 10.85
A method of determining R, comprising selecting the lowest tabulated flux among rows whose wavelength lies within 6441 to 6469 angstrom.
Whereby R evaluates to 10.32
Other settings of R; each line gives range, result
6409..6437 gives 10.47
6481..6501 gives 9.852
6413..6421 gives 10.56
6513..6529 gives 10.71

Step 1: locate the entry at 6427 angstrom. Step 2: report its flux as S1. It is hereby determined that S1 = 10.71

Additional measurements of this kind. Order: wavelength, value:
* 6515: 10.79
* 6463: 10.32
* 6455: 10.81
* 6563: 9.101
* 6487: 10.85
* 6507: 10.72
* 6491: 10.57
